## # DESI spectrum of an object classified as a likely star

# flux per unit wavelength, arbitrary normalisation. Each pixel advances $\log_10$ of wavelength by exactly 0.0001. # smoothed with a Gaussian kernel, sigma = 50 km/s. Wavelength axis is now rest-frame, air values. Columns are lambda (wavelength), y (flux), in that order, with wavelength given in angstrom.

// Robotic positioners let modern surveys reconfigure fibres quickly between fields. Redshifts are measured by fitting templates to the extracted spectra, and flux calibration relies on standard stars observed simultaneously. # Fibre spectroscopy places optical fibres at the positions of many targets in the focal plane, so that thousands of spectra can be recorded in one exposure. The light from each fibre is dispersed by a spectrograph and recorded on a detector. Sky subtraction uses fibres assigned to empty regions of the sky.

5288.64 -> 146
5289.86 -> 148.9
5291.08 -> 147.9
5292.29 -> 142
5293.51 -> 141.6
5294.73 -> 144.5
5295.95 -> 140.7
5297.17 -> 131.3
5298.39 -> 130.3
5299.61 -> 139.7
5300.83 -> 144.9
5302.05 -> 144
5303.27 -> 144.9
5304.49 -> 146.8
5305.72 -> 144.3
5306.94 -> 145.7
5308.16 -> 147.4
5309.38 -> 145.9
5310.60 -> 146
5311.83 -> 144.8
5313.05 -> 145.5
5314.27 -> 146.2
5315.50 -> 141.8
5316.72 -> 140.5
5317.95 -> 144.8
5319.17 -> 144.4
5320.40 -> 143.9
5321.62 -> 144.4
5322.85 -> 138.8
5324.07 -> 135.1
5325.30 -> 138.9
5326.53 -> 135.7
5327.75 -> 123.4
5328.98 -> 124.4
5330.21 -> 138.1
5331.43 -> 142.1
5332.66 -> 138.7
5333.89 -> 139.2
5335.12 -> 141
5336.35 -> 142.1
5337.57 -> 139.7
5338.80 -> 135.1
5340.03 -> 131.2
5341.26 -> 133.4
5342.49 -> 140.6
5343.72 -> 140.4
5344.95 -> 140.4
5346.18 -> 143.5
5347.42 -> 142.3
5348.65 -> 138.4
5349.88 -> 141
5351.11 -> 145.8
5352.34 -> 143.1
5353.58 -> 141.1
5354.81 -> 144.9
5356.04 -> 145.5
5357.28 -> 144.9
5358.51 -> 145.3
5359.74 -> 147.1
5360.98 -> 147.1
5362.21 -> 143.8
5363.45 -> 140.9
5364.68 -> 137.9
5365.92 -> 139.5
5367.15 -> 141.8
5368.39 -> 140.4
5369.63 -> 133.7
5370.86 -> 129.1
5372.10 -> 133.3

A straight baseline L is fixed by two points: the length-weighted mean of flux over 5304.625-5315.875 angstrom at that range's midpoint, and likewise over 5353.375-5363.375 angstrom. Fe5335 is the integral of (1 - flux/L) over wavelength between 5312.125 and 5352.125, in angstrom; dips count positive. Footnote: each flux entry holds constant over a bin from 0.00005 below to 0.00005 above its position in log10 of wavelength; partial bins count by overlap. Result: 1.6 angstrom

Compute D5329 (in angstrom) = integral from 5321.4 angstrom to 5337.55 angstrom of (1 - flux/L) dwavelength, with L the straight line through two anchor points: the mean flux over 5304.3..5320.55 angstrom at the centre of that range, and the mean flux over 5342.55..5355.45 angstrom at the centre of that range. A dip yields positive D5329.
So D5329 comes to 0.7 angstrom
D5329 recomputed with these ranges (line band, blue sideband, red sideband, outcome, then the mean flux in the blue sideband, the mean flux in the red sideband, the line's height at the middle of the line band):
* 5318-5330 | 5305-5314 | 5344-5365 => 0.7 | 146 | 143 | 145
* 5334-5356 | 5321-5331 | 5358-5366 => -0.1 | 135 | 143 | 139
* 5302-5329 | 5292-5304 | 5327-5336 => -0.8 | 140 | 135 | 138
